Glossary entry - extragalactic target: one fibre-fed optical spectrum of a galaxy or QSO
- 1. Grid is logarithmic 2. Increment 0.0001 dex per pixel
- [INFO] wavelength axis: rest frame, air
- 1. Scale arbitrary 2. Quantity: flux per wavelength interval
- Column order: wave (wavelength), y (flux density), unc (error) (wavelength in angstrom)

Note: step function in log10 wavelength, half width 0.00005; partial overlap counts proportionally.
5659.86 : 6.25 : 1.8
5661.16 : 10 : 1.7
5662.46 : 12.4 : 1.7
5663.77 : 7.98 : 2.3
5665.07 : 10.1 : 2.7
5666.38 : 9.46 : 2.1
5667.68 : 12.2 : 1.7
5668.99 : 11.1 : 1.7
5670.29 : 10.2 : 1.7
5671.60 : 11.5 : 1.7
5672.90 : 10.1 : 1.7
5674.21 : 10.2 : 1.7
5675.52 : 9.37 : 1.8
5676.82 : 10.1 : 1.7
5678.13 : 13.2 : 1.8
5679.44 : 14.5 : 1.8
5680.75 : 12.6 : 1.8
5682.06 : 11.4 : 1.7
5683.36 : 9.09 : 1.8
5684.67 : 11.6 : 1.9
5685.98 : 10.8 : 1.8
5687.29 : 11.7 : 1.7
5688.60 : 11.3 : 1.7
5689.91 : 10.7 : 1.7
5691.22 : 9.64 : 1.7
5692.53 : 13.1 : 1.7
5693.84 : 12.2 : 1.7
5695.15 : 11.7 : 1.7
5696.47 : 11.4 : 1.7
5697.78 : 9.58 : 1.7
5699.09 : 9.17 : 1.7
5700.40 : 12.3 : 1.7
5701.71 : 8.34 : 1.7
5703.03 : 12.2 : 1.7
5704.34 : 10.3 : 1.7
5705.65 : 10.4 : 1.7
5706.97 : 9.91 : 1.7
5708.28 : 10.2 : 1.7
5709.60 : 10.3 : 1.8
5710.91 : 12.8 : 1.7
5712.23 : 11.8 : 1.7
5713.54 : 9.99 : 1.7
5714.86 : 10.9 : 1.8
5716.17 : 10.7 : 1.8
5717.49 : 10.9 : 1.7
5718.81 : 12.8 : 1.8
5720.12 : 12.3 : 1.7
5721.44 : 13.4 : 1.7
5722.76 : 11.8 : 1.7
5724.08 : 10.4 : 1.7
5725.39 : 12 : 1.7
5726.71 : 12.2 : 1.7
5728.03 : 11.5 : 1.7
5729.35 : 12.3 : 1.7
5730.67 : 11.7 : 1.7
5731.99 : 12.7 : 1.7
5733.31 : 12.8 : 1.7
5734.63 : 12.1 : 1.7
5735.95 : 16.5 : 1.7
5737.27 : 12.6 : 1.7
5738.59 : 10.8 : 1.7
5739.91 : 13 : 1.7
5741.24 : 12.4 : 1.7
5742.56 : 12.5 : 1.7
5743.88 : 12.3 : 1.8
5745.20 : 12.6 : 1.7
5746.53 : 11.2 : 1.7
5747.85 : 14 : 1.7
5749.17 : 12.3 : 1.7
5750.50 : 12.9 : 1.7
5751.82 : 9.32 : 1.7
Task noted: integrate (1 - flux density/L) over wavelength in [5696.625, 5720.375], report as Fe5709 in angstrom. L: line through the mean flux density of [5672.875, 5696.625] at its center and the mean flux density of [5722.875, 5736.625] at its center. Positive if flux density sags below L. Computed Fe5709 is 2.2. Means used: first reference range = 11.3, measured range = 10.8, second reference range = 12.4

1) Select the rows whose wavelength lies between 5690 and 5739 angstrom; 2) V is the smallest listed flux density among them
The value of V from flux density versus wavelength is 8.34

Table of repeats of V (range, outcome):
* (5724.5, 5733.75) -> 11.5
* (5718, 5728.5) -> 10.4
